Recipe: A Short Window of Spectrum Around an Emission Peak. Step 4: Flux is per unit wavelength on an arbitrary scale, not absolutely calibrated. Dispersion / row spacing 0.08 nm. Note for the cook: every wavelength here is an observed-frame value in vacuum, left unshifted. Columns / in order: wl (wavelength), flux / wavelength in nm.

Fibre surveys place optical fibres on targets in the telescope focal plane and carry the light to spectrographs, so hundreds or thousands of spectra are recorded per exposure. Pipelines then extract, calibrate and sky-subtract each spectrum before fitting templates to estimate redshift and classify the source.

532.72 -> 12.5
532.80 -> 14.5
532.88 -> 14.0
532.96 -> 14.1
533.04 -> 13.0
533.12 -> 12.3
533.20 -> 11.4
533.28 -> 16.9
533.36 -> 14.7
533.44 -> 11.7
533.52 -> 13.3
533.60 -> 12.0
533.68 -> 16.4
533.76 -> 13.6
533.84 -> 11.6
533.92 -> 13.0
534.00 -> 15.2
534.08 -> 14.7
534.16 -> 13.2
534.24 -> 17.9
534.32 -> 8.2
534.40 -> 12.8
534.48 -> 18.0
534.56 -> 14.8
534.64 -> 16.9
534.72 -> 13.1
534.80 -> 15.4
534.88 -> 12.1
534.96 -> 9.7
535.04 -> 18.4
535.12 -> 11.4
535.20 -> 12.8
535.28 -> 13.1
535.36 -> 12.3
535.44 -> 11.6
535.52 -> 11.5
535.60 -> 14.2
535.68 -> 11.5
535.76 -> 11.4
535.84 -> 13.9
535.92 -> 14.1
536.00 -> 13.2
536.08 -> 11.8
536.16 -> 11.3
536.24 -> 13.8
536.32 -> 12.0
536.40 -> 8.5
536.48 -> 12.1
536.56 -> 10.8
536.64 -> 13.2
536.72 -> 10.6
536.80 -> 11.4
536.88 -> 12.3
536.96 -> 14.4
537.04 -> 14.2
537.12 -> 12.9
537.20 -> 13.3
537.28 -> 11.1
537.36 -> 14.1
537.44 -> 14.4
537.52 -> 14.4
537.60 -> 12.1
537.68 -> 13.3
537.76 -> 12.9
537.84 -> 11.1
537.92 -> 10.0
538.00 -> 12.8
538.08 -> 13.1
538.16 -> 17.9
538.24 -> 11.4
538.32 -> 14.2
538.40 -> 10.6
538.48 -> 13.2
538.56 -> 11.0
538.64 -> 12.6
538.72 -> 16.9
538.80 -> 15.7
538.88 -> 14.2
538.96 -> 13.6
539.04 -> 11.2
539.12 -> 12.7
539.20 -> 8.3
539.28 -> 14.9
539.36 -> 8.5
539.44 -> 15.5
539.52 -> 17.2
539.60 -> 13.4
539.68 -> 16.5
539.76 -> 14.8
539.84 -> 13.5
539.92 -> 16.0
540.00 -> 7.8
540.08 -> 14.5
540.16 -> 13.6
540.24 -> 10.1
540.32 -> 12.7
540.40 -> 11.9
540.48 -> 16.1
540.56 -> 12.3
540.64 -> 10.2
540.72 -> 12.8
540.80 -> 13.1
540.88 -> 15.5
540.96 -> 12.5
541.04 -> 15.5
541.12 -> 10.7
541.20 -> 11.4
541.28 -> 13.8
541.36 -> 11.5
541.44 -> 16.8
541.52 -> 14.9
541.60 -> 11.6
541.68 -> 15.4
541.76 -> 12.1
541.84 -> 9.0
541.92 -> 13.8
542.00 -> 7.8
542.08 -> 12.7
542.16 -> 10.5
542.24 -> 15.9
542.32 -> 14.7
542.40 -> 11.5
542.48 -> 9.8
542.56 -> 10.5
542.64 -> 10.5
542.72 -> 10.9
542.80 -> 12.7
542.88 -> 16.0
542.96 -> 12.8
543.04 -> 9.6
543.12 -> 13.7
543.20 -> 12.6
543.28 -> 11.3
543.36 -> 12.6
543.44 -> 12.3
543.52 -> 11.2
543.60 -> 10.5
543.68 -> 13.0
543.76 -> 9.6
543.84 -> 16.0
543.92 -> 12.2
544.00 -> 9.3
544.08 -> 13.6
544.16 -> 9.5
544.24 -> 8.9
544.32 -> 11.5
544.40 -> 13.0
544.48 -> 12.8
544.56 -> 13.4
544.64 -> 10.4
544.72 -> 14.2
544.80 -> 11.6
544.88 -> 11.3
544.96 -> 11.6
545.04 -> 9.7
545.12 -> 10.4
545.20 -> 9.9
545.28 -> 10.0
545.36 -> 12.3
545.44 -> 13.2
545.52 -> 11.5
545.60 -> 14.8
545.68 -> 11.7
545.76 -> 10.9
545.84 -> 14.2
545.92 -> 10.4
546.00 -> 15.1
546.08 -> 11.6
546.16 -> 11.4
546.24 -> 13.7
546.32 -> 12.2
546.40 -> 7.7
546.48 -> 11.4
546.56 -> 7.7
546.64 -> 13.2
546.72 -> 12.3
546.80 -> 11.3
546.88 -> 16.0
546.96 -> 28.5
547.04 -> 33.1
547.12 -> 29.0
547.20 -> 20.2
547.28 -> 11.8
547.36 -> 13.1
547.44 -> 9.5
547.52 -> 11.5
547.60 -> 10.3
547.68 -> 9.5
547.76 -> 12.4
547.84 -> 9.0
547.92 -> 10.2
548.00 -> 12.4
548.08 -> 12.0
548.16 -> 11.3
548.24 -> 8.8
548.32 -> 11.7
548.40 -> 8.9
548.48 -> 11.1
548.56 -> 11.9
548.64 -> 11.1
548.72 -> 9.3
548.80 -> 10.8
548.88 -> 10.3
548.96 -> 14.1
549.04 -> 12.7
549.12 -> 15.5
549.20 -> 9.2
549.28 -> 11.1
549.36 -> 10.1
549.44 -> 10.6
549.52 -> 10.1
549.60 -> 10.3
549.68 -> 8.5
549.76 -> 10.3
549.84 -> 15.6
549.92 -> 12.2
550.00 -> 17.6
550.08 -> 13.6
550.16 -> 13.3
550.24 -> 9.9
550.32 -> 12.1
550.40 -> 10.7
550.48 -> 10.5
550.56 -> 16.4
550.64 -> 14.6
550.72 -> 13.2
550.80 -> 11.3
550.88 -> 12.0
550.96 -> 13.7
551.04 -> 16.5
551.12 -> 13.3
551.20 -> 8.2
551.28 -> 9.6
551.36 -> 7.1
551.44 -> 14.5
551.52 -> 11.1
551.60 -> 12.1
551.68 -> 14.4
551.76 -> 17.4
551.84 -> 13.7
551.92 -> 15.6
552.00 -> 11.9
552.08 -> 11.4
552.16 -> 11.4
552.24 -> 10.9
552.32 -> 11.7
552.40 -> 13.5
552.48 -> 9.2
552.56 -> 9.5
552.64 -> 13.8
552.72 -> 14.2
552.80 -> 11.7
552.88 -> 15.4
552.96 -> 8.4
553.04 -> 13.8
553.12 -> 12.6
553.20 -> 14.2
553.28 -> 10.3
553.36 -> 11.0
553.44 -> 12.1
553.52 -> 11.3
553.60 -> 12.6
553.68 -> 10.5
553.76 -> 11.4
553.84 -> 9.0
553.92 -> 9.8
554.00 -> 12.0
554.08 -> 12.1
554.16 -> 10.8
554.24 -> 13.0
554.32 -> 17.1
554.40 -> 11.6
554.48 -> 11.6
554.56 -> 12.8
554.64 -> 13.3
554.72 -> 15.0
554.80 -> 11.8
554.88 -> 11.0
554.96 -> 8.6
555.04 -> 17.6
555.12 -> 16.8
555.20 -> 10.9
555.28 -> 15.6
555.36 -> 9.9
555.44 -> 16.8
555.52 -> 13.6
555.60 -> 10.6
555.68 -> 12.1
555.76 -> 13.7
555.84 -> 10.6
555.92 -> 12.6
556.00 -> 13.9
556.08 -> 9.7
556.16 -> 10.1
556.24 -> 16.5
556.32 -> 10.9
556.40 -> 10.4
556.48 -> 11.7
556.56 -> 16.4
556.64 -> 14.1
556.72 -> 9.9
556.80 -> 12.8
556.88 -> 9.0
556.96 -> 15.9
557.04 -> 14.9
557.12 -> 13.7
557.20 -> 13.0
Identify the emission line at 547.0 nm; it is H-beta 4861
